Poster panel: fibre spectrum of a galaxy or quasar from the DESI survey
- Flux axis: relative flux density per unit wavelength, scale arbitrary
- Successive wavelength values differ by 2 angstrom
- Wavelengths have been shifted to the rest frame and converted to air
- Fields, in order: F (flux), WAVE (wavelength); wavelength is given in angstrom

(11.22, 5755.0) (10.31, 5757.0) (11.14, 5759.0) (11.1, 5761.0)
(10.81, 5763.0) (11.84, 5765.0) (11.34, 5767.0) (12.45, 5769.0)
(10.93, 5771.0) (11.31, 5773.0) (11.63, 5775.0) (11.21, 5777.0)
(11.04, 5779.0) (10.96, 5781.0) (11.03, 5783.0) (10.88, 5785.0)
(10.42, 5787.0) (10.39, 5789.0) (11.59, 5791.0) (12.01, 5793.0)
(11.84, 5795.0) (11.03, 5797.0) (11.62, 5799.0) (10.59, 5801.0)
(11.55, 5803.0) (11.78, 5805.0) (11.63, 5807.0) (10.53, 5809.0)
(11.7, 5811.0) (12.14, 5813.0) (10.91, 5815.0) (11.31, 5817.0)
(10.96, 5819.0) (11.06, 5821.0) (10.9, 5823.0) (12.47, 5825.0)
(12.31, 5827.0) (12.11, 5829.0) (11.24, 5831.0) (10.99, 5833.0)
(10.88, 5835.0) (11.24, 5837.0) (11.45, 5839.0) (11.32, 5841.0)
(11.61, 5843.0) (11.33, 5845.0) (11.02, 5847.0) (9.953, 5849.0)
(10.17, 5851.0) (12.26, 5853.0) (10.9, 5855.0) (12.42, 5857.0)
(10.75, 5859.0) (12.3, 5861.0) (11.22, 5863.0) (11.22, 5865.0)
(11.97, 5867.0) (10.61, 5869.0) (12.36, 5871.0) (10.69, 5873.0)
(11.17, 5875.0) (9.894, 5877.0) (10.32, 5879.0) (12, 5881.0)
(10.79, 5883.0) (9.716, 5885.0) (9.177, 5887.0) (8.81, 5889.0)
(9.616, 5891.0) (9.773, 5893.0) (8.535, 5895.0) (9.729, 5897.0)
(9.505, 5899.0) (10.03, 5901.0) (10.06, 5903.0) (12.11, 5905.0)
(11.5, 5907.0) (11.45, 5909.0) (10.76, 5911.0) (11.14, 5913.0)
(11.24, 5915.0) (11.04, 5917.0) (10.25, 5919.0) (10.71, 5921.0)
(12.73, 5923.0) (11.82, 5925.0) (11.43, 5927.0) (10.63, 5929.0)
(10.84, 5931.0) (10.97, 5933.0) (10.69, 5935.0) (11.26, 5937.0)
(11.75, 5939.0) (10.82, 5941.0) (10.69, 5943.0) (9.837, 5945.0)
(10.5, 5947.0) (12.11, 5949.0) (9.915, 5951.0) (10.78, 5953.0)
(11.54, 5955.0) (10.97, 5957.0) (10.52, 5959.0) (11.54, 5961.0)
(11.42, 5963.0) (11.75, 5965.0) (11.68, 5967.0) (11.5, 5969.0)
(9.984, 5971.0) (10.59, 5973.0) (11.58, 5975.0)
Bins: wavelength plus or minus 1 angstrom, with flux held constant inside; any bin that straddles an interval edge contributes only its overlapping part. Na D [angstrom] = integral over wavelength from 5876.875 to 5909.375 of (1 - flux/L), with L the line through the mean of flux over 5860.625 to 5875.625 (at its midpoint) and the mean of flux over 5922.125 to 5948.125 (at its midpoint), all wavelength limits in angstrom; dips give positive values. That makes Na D 3.2 angstrom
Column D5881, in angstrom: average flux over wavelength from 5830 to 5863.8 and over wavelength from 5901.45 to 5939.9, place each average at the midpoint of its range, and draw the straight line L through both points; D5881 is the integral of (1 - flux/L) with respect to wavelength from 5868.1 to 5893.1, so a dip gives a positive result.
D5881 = 1.8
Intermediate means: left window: 11.2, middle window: 10.4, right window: 11.2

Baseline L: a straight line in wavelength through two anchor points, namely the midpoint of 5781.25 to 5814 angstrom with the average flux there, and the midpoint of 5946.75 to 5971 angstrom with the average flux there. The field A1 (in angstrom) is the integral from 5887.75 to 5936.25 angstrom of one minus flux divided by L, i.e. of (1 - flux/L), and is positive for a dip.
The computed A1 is 2.42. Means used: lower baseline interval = 11.3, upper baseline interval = 11.2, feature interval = 10.6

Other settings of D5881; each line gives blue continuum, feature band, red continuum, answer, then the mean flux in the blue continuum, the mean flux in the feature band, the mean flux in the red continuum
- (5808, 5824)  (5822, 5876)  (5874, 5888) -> -2.8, 11.2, 11.4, 10.4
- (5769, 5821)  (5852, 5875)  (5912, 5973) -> -0.7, 11.3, 11.5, 11.1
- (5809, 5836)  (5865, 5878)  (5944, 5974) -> 0.2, 11.4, 11.1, 11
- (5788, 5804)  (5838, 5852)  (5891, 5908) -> -0.3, 11.3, 11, 10.1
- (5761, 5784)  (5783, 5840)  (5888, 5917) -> -1.7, 11.3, 11.3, 10.3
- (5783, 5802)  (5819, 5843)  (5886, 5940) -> -1.0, 11.1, 11.4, 10.7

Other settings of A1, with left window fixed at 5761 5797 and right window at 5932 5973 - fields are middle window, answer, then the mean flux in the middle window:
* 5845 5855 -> 0.23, 10.9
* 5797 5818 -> -0.26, 11.4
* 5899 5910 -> 0.18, 10.9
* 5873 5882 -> 0.23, 10.8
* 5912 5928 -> -0.35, 11.3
